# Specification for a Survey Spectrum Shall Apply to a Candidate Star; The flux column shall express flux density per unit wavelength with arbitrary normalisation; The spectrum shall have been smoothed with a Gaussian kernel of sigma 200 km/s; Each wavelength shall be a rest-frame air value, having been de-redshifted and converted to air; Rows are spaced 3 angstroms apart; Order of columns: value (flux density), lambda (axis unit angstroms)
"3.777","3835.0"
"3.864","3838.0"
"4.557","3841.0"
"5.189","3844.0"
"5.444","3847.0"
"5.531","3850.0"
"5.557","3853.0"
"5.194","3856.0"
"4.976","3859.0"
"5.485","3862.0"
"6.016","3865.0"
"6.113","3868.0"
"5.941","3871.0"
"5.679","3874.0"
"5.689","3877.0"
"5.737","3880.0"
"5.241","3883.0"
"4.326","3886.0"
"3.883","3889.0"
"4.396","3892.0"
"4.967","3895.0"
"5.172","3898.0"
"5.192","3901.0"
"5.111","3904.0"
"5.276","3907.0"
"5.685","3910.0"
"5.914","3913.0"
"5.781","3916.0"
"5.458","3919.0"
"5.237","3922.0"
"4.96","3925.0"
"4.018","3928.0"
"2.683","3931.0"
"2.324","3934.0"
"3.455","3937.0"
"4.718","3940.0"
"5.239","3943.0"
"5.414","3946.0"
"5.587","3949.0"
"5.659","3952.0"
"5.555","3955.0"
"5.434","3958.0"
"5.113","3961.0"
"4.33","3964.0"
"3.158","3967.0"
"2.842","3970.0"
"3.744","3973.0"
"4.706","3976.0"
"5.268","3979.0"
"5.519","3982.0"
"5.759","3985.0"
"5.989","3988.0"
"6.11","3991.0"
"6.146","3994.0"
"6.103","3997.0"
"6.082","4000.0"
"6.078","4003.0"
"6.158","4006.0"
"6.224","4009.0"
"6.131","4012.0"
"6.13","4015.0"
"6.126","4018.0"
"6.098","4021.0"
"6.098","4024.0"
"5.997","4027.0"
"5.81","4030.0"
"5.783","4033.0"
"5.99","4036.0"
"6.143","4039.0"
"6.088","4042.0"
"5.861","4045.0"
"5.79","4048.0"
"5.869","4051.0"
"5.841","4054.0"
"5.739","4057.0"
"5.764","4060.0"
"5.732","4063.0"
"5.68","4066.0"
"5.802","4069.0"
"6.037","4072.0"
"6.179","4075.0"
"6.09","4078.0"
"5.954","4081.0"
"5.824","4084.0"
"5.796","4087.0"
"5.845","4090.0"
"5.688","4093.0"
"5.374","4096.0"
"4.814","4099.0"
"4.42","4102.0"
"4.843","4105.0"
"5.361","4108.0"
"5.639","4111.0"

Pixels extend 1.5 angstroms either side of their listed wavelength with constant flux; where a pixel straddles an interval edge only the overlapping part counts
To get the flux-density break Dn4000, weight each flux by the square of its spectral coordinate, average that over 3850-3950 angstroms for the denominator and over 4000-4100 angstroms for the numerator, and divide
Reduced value 1.26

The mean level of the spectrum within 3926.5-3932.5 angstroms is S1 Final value 3.35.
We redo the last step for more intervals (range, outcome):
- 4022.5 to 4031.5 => 5.97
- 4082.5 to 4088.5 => 5.81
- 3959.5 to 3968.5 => 4.2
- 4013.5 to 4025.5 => 6.11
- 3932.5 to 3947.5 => 4.23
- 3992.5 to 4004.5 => 6.1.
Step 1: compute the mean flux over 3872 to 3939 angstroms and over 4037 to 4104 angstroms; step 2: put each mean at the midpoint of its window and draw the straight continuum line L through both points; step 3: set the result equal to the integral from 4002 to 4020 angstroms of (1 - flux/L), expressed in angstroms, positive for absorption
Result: -2.4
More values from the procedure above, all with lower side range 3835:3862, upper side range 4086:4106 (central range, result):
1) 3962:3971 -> 2.72 angstroms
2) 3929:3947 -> 4.09 angstroms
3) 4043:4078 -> -4.33 angstroms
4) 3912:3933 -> 1.20 angstroms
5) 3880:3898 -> 1.16 angstroms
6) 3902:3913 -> -0.81 angstroms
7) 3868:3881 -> -2.03 angstroms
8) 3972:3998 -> -1.86 angstroms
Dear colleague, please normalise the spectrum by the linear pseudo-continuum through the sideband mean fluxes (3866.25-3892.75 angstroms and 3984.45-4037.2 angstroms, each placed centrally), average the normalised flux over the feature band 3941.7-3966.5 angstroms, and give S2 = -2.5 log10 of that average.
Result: 0.10 mag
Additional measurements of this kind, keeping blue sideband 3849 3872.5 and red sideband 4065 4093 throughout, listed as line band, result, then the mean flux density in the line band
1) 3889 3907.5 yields 0.15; 4.91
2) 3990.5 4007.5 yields -0.06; 6.11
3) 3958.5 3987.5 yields 0.25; 4.58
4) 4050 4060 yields 0.01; 5.81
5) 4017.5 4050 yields -0.02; 5.97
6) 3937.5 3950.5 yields 0.12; 5.1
